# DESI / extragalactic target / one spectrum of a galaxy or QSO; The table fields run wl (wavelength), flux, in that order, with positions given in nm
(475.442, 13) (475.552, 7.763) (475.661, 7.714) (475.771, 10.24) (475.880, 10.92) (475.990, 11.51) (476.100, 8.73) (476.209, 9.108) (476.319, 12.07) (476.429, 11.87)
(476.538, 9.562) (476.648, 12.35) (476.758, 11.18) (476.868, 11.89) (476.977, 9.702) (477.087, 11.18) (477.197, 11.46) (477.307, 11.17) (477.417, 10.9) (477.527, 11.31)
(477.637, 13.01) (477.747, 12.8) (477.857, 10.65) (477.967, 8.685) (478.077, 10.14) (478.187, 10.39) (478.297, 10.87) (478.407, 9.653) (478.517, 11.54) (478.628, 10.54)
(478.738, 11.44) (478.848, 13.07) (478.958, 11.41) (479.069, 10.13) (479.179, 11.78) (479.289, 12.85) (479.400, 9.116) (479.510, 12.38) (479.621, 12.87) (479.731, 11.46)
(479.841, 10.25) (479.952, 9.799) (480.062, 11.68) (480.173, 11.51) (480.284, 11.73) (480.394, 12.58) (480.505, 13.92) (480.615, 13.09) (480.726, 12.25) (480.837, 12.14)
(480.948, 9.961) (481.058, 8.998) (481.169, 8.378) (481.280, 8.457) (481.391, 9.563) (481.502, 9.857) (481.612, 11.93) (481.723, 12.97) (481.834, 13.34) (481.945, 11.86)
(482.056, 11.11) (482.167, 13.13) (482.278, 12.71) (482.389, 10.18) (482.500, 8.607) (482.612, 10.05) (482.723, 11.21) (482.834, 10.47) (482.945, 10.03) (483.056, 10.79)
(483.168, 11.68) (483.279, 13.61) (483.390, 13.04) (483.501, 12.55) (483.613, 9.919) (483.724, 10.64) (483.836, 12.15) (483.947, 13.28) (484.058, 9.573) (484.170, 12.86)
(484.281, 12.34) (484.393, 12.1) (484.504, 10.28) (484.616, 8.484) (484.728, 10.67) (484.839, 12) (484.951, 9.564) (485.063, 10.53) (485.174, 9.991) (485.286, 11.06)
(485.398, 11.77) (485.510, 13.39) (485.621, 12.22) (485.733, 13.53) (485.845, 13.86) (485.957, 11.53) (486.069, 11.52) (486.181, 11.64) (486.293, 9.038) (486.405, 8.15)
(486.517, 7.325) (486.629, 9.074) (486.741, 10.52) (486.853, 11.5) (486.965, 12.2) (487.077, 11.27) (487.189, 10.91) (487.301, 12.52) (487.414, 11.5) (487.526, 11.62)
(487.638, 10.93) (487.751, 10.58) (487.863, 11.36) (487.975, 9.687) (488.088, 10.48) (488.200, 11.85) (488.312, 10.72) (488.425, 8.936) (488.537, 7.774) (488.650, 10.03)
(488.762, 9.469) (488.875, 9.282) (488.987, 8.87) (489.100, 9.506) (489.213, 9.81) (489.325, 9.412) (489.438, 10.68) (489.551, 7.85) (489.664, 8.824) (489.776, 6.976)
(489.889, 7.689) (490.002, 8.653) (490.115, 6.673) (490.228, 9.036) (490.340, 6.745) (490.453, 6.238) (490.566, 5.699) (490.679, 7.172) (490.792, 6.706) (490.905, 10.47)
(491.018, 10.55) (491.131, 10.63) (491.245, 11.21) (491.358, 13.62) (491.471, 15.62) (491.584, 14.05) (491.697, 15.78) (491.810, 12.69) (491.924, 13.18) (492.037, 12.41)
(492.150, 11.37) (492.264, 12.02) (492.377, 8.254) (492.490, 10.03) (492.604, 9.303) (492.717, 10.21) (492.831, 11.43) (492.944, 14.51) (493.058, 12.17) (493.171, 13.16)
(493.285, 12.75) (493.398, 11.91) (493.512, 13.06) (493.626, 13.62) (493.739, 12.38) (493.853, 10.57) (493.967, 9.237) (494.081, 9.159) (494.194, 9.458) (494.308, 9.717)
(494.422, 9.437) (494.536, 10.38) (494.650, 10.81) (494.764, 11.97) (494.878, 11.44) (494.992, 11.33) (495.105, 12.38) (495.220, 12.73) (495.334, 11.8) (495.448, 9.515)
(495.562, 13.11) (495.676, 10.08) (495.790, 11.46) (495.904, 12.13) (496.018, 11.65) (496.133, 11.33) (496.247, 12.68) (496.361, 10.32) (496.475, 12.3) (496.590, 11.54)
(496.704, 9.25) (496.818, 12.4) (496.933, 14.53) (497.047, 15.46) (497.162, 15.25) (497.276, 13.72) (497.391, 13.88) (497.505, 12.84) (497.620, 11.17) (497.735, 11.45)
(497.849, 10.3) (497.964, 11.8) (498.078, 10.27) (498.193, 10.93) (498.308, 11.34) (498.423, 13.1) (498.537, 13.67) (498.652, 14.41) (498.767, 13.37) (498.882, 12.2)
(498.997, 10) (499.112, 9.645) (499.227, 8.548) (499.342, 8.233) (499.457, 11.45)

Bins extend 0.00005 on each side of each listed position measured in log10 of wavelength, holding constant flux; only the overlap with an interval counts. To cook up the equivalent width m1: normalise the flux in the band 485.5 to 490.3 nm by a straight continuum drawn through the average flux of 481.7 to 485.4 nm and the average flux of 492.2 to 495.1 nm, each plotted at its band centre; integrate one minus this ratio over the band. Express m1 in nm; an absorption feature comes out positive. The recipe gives 0.46 nm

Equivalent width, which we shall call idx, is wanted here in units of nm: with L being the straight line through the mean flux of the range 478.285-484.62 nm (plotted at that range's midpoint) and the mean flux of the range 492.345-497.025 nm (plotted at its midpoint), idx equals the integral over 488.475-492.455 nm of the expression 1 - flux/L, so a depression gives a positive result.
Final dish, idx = 0.53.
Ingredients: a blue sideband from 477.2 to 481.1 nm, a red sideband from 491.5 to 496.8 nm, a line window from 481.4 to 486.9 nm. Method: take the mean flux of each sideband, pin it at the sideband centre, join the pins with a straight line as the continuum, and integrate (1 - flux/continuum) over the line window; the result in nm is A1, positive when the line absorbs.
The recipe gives 0.096 nm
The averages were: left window 11.3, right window 11.6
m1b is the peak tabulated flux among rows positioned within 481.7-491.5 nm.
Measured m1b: 15.62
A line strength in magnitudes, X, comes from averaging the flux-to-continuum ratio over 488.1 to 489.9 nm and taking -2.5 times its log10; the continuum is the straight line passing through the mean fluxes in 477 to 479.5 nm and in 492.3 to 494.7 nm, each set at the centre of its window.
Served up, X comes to 0.188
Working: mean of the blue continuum 11.1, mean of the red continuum 11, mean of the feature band 9.3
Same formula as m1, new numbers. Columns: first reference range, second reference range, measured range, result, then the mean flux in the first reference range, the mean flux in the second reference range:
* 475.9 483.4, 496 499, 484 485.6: 0.058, 11.2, 12.3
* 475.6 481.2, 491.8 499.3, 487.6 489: 0.170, 11.1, 11.7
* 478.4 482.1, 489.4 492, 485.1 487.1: -0.109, 11.3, 9.87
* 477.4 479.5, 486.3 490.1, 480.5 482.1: -0.056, 11.1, 9.83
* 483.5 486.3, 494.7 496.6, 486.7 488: 0.023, 11.4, 11.6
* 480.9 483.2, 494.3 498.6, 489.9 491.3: 0.381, 10.7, 11.9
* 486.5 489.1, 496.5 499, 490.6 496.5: 0.078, 10.4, 12.5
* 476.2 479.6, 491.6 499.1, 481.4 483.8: -0.012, 11.1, 11.8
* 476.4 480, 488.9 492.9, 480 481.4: -0.029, 11.1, 9.99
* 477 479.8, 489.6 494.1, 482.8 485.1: -0.062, 11.2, 10.7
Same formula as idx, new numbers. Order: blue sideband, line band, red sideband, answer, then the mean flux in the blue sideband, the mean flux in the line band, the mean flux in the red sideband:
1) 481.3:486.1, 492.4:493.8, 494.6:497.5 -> 0.003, 11.4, 12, 12.1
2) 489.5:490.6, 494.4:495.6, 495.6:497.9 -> -0.045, 7.48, 11.4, 12.2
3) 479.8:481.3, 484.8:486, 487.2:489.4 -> -0.136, 11.1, 11.8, 10.2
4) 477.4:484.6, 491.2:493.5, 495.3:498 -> -0.086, 11.3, 12.3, 12.1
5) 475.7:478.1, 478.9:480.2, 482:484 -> -0.017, 10.9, 11.3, 11.4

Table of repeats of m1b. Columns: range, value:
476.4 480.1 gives 13.07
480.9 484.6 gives 13.61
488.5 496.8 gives 15.78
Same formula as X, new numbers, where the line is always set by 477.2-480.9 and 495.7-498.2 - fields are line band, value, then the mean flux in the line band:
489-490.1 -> 0.33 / 8.74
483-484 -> -0.03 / 12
